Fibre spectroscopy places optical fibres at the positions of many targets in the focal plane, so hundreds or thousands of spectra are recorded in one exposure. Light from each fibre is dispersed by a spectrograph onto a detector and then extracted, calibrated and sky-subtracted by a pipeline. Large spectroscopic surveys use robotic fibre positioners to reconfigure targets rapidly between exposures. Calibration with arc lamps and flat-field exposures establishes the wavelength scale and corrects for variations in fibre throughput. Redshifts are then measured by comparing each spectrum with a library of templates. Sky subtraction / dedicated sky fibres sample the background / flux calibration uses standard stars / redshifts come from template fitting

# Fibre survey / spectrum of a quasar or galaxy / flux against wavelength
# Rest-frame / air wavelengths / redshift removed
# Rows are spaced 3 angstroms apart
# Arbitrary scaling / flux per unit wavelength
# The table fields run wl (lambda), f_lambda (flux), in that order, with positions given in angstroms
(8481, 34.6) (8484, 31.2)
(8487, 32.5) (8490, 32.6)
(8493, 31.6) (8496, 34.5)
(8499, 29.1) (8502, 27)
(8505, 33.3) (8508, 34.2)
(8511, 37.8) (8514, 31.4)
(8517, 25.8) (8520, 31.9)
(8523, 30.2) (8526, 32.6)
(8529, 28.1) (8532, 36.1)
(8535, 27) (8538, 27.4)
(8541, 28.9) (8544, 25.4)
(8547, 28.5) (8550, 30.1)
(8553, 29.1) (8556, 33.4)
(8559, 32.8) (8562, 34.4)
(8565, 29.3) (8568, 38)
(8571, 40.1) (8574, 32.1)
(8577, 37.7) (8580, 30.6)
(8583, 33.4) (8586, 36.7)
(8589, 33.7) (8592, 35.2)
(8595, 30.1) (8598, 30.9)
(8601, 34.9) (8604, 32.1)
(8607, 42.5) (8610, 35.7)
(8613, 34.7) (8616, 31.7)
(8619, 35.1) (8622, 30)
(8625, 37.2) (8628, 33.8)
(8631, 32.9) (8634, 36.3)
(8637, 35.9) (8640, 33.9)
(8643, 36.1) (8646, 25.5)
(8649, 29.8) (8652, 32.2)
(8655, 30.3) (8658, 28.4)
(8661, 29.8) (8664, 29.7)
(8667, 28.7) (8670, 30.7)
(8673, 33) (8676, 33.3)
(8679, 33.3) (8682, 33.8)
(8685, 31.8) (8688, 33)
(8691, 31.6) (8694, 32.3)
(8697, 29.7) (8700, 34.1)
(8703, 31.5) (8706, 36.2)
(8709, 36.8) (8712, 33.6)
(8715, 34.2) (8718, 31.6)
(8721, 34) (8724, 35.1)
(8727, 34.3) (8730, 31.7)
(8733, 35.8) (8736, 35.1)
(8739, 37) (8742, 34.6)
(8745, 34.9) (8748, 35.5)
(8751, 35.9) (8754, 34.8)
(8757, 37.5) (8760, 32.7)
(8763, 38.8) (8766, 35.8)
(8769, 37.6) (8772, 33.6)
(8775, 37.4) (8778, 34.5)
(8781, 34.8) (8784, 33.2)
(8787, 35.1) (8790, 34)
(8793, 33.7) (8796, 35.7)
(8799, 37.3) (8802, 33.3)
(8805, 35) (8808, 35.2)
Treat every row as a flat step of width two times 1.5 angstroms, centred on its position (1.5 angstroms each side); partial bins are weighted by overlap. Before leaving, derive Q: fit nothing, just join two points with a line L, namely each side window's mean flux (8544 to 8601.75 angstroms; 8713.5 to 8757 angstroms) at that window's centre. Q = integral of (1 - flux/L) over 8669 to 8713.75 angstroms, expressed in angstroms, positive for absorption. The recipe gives 1.6 angstroms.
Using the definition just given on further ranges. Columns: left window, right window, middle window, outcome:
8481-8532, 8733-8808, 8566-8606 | -1.84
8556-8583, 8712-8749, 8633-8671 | 3.40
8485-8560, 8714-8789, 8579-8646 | -3.29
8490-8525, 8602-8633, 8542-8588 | 0.62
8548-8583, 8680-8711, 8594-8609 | -0.46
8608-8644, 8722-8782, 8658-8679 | 2.38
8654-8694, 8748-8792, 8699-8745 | -1.39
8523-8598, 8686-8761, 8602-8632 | -1.68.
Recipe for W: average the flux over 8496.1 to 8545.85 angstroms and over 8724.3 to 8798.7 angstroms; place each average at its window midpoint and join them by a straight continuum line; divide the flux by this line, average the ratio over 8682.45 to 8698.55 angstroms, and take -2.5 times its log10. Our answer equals 0.07 mag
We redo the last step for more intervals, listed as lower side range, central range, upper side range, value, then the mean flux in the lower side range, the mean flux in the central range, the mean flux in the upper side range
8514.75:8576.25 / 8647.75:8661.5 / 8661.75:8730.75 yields 0.08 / 31.1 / 30.1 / 32.8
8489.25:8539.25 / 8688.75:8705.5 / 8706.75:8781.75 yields 0.07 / 31.2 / 32.2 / 35.1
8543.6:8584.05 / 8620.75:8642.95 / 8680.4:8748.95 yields -0.04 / 32.7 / 34.5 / 33.8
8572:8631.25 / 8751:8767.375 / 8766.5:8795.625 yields -0.03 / 34.1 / 35.9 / 34.9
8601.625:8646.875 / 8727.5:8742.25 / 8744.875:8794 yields 0.01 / 34.4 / 34.8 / 35.3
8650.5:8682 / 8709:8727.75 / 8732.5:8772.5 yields 0.00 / 31.1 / 34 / 35.7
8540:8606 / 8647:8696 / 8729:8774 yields 0.10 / 32.7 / 31.3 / 35.5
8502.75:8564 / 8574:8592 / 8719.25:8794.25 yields -0.08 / 30.9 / 34.3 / 35.1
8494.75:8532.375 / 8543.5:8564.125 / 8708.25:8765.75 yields 0.05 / 31.5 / 30.7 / 34.9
